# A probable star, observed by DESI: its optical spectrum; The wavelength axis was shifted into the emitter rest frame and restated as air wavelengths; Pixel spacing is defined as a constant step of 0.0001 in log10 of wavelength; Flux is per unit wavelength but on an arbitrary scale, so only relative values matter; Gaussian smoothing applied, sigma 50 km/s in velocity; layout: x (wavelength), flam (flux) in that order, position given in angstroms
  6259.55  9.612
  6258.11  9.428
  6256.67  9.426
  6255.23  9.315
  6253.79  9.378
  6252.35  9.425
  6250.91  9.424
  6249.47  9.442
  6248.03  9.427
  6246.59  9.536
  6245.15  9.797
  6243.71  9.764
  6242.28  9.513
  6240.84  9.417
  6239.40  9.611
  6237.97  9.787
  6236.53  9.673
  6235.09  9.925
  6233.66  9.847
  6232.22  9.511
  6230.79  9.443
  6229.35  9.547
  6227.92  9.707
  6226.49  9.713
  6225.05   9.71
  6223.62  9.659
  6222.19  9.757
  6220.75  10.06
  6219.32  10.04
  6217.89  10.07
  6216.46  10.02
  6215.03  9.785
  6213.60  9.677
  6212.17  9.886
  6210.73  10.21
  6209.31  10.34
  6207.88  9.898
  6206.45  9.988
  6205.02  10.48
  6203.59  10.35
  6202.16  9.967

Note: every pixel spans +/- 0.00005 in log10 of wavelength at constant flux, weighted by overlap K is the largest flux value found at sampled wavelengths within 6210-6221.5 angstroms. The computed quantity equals 10.21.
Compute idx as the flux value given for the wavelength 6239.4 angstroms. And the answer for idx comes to 9.611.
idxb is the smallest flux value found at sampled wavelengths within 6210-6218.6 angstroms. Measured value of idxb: 9.677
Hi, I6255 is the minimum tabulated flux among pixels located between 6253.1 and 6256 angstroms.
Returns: 9.315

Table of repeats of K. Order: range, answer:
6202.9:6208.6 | 10.48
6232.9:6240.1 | 9.925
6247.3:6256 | 9.442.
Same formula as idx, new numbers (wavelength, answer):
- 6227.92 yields 9.707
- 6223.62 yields 9.659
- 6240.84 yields 9.417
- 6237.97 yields 9.787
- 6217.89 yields 10.07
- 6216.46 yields 10.02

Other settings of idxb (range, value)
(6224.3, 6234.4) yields 9.443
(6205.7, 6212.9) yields 9.886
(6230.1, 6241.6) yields 9.417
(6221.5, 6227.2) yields 9.659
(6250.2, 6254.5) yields 9.378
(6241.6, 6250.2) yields 9.427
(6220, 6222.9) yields 9.757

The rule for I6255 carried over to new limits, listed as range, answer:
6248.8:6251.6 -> 9.424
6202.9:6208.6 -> 9.898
